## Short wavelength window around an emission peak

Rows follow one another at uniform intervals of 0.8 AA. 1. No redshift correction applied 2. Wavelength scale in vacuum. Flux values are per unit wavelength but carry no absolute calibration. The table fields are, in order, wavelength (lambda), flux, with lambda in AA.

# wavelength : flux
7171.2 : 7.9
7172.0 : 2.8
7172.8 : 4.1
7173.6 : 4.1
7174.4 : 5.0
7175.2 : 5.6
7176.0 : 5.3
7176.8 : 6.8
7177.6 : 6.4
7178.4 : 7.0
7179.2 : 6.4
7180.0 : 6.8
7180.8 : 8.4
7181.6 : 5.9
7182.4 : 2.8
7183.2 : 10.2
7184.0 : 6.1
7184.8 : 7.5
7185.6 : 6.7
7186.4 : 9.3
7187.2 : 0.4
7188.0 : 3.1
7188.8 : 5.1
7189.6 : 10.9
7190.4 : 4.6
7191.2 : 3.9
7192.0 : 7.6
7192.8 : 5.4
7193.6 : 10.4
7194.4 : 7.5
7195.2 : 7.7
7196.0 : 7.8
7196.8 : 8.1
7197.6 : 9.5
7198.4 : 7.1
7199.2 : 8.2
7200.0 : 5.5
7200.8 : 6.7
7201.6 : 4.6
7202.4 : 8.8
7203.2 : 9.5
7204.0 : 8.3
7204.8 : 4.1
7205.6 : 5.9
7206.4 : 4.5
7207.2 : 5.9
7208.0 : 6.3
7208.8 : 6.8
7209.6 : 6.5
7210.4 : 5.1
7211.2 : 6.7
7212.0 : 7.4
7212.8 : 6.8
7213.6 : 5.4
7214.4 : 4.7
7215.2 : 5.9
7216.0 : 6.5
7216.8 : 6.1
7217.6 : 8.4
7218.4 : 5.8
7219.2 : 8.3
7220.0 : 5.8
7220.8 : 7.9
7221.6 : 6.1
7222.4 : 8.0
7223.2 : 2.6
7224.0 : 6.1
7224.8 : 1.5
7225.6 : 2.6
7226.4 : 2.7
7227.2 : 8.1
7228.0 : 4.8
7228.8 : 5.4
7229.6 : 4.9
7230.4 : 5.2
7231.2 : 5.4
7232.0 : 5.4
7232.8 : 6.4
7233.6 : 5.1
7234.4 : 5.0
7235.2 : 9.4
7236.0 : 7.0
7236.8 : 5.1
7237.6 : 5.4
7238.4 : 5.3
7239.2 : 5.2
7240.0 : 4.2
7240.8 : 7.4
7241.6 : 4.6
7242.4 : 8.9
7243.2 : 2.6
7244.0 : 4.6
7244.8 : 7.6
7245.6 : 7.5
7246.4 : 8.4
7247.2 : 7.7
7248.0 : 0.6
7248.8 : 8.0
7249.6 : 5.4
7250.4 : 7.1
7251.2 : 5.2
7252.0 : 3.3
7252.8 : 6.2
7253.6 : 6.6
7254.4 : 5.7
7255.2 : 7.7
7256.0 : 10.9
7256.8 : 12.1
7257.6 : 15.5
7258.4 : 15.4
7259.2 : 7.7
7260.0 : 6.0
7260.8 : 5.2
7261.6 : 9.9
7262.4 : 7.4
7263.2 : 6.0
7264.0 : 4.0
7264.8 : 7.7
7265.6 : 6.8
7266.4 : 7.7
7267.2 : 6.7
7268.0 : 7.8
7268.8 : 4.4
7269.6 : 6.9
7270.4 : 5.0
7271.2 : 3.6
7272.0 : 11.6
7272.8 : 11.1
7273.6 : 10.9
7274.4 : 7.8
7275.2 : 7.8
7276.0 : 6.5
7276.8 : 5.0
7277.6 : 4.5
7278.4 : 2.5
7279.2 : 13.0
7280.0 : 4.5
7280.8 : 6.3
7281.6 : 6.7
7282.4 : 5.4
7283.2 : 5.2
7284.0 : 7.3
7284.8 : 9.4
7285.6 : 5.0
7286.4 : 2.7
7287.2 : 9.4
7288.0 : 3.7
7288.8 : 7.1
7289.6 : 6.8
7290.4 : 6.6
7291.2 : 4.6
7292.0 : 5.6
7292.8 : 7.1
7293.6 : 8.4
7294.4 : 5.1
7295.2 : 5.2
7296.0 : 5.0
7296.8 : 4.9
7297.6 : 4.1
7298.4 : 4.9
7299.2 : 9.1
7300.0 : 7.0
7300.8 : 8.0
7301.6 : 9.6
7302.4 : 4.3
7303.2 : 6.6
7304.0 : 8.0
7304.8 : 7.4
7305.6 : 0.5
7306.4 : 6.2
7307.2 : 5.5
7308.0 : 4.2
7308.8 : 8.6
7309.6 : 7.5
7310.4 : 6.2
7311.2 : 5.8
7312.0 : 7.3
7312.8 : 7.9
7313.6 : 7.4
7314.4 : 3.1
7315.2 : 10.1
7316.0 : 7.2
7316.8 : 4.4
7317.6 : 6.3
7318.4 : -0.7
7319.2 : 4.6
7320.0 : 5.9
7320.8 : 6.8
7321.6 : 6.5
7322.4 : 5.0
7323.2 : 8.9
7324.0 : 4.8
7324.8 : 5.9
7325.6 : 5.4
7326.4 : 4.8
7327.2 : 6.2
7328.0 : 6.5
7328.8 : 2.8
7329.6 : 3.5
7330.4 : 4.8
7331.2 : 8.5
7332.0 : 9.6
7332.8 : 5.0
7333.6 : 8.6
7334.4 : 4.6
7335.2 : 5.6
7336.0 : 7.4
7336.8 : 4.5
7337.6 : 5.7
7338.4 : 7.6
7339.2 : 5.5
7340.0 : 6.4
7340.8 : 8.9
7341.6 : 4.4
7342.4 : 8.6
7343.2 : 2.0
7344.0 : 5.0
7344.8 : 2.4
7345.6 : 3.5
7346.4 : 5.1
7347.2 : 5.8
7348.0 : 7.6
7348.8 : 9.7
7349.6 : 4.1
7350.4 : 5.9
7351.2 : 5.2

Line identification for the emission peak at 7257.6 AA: [S II] 6716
